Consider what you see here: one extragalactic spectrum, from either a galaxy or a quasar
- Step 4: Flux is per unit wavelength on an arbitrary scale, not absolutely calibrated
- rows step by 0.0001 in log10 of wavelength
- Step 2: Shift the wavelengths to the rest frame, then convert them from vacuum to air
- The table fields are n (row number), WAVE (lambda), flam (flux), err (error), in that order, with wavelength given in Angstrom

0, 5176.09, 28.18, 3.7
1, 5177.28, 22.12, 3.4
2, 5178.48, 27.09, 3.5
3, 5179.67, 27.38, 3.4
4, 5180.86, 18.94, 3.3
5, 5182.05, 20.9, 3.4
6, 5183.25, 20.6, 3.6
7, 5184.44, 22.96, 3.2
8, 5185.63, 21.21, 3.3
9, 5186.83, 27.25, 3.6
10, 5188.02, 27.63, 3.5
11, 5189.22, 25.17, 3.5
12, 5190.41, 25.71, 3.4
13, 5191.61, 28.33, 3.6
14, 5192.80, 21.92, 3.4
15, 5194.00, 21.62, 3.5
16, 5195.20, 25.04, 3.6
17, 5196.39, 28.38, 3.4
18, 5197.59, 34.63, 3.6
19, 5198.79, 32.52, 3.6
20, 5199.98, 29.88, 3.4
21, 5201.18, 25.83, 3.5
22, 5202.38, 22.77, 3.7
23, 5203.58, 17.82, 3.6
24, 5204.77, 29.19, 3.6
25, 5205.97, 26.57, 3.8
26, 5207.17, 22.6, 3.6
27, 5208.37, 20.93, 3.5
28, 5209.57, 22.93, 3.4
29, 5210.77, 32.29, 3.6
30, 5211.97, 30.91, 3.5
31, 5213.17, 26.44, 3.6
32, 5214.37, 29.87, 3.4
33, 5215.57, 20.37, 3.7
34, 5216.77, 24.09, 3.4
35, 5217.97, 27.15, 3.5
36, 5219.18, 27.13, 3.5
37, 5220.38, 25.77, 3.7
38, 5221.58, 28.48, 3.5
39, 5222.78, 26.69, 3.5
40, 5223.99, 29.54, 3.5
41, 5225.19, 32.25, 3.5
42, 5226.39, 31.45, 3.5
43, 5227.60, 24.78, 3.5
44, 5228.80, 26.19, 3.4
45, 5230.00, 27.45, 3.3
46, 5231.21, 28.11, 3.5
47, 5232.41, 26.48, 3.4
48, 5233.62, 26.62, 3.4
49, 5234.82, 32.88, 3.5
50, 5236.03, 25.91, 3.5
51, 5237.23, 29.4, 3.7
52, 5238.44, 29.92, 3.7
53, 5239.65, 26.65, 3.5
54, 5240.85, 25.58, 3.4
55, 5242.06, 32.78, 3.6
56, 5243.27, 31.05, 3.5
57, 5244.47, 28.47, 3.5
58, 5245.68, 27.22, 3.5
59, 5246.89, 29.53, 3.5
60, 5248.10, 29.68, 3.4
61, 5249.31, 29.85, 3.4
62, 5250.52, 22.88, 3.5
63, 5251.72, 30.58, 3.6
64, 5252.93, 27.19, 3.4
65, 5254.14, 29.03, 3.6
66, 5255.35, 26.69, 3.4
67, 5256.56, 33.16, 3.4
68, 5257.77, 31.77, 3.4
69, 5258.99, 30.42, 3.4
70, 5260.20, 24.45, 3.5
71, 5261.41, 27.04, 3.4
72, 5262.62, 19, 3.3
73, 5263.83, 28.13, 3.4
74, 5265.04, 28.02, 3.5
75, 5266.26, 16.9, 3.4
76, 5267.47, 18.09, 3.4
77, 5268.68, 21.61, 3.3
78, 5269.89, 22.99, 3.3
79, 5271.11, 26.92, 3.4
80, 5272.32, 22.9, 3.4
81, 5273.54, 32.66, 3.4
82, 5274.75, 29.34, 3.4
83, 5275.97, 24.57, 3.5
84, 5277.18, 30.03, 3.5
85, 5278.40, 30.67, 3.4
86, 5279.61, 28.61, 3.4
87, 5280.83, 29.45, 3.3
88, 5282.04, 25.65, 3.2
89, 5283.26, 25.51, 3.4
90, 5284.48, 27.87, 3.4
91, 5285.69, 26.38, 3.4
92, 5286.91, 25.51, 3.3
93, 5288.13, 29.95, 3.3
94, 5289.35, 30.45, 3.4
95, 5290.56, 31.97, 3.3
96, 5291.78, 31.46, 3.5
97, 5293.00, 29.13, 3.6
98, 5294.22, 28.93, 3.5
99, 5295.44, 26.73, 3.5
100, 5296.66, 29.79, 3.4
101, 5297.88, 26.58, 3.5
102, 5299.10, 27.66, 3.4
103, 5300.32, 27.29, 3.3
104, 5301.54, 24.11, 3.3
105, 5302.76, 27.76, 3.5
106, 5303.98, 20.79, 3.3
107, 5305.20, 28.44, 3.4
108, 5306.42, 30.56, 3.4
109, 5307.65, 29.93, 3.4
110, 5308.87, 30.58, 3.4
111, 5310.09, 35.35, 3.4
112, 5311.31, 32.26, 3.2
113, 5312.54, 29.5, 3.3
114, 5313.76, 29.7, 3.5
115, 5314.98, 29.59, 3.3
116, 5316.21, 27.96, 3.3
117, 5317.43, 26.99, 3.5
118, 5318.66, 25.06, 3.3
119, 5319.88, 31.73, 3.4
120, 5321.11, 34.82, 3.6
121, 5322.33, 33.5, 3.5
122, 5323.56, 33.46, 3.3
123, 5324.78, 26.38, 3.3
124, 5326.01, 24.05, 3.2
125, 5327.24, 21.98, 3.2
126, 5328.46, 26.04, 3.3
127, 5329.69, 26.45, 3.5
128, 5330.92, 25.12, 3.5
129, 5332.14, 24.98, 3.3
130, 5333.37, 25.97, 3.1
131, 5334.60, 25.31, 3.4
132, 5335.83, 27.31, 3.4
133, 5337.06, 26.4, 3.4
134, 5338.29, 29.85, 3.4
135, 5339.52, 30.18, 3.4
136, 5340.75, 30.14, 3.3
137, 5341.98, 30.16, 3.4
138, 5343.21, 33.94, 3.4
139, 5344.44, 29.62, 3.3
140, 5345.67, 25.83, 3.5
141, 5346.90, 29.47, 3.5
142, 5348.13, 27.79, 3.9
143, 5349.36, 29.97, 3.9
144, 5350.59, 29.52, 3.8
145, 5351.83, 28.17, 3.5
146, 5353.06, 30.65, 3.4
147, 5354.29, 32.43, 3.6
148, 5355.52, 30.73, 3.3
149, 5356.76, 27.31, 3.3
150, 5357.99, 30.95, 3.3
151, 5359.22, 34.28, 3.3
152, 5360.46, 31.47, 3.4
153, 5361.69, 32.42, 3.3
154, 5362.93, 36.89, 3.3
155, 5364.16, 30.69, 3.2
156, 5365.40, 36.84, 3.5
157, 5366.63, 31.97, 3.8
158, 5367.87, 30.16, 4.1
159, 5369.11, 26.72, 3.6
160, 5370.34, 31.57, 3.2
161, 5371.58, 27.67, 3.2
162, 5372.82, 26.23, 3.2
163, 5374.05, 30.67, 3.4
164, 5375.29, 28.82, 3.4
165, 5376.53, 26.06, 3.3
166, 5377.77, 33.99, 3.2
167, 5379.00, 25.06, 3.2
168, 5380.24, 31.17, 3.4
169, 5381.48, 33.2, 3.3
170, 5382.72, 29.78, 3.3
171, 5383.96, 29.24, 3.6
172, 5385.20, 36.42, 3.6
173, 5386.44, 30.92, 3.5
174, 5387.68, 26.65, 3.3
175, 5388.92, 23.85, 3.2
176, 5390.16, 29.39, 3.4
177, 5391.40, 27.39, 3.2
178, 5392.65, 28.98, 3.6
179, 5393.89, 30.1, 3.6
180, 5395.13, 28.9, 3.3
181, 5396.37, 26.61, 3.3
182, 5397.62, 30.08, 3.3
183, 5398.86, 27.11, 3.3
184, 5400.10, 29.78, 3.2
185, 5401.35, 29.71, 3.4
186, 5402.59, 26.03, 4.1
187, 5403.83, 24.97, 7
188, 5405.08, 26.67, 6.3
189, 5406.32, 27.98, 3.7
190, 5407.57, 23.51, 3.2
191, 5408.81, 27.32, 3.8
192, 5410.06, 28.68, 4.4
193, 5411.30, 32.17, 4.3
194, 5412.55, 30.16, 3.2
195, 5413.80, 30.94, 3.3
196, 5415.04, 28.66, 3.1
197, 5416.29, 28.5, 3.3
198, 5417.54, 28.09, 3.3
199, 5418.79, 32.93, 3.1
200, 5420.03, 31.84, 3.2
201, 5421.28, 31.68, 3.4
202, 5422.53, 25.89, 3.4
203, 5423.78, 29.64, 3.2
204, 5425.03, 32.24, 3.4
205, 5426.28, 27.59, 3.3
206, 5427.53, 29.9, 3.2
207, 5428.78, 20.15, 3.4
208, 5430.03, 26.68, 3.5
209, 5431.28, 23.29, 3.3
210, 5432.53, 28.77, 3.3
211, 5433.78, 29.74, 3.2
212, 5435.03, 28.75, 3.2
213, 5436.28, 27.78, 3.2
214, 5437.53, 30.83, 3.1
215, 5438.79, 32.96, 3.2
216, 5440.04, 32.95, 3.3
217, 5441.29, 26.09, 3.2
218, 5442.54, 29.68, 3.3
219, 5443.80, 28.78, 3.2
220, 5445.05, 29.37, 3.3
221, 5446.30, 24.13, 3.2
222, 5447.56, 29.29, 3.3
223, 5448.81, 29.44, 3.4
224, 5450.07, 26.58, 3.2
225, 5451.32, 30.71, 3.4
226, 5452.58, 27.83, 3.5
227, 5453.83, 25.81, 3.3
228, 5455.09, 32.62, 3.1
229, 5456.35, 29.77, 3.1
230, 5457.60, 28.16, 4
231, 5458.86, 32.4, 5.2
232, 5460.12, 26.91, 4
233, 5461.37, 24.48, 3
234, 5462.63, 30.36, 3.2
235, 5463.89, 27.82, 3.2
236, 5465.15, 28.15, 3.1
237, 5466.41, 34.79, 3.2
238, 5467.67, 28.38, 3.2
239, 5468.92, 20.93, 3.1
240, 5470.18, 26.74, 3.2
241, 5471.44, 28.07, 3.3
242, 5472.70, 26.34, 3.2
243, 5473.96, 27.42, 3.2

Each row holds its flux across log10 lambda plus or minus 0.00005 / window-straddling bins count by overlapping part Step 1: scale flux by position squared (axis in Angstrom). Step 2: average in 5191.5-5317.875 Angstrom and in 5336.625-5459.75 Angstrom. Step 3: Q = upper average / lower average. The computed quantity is 1.12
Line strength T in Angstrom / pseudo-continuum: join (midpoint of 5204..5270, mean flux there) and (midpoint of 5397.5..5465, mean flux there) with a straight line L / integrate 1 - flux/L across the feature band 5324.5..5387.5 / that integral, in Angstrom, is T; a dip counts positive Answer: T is -3.1 Angstrom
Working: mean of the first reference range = 27.1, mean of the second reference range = 28.6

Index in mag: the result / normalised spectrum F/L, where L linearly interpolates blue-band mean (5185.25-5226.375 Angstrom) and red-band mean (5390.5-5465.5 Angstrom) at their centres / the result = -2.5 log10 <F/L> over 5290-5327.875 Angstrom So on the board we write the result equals -0.05 mag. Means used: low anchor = 26.5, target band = 28.8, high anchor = 28.6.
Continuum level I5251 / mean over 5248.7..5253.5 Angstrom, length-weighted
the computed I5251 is 27.7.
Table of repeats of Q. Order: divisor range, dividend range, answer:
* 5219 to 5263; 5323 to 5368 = 1.08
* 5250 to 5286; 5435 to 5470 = 1.16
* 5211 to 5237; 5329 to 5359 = 1.09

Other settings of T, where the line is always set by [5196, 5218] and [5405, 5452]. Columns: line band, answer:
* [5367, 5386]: -1.09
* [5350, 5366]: -2.10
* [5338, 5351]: -0.83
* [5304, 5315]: -1.05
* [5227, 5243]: -0.68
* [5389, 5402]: -0.09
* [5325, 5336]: 1.01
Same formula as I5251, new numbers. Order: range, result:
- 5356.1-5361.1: 31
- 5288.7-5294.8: 30.4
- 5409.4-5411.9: 30.4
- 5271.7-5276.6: 27.4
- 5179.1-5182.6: 22.4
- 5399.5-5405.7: 27.4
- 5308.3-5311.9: 32.8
